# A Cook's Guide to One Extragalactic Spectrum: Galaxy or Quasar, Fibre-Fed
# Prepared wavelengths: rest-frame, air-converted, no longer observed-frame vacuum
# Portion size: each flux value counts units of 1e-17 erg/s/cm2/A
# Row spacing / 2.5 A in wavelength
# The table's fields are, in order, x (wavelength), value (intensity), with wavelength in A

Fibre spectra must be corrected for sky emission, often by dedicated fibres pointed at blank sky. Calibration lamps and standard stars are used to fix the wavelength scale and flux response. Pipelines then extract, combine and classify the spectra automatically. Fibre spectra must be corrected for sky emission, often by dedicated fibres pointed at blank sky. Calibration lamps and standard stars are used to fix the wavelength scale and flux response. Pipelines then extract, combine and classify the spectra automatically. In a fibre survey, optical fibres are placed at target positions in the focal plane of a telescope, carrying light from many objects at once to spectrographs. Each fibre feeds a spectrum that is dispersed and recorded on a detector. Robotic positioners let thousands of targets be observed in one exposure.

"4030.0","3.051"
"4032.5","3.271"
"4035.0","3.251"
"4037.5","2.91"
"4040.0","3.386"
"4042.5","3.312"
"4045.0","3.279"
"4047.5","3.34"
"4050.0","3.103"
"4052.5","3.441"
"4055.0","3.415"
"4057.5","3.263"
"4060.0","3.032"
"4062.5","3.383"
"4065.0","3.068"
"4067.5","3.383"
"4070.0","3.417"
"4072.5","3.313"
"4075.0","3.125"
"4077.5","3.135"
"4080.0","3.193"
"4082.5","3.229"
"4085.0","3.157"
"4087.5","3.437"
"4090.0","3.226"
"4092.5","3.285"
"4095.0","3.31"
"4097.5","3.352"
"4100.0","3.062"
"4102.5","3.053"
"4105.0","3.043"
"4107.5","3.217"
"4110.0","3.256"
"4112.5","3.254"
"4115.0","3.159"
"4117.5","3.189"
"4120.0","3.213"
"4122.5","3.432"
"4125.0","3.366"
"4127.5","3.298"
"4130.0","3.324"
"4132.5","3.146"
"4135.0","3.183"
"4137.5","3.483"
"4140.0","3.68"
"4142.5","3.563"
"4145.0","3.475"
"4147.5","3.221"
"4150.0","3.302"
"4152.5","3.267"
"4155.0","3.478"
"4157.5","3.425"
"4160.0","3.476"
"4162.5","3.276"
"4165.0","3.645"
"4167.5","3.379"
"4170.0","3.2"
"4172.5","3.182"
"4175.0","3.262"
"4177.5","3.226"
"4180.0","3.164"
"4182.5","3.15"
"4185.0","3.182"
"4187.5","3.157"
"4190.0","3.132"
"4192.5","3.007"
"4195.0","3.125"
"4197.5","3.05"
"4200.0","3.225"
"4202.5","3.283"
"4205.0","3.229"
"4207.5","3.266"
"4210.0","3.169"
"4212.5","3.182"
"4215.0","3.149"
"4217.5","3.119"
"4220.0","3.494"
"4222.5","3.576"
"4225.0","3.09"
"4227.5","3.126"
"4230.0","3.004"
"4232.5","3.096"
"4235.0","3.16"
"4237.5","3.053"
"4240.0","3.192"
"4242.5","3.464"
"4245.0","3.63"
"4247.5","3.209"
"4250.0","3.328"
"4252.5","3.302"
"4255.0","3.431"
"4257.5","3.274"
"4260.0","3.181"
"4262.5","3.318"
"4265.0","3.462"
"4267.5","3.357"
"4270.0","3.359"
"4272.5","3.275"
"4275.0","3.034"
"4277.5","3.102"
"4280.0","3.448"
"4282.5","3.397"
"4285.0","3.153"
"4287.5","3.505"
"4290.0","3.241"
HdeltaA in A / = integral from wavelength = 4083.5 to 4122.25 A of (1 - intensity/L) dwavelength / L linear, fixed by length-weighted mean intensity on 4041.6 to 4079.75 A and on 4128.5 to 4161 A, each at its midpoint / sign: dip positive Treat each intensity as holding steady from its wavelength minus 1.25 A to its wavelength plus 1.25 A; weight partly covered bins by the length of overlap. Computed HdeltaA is 1.2 A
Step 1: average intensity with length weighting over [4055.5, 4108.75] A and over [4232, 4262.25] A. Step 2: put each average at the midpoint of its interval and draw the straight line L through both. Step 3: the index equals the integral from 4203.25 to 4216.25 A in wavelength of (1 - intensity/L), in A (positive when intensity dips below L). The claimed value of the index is 0.3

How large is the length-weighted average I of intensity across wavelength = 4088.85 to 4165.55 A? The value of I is 3.31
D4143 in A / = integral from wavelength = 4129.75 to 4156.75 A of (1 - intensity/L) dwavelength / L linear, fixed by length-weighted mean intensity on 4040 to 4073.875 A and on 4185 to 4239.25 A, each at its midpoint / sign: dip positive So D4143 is -1.3 A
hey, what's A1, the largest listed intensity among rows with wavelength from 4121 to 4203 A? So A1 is 3.68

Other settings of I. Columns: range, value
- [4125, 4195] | 3.3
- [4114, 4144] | 3.34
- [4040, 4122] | 3.24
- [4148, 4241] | 3.23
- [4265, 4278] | 3.26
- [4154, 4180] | 3.34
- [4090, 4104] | 3.21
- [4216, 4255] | 3.26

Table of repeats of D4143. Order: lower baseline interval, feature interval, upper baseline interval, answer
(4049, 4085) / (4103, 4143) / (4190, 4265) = -0.6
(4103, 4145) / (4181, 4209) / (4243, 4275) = 1.3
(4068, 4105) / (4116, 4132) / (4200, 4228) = -0.3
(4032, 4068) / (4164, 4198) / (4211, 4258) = 0.5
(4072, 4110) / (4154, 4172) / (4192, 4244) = -1.1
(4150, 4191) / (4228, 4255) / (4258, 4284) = 0.3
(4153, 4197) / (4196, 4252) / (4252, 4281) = 0.8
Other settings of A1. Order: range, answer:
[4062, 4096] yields 3.437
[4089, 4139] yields 3.483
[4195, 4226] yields 3.576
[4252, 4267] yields 3.462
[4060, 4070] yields 3.417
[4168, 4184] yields 3.262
